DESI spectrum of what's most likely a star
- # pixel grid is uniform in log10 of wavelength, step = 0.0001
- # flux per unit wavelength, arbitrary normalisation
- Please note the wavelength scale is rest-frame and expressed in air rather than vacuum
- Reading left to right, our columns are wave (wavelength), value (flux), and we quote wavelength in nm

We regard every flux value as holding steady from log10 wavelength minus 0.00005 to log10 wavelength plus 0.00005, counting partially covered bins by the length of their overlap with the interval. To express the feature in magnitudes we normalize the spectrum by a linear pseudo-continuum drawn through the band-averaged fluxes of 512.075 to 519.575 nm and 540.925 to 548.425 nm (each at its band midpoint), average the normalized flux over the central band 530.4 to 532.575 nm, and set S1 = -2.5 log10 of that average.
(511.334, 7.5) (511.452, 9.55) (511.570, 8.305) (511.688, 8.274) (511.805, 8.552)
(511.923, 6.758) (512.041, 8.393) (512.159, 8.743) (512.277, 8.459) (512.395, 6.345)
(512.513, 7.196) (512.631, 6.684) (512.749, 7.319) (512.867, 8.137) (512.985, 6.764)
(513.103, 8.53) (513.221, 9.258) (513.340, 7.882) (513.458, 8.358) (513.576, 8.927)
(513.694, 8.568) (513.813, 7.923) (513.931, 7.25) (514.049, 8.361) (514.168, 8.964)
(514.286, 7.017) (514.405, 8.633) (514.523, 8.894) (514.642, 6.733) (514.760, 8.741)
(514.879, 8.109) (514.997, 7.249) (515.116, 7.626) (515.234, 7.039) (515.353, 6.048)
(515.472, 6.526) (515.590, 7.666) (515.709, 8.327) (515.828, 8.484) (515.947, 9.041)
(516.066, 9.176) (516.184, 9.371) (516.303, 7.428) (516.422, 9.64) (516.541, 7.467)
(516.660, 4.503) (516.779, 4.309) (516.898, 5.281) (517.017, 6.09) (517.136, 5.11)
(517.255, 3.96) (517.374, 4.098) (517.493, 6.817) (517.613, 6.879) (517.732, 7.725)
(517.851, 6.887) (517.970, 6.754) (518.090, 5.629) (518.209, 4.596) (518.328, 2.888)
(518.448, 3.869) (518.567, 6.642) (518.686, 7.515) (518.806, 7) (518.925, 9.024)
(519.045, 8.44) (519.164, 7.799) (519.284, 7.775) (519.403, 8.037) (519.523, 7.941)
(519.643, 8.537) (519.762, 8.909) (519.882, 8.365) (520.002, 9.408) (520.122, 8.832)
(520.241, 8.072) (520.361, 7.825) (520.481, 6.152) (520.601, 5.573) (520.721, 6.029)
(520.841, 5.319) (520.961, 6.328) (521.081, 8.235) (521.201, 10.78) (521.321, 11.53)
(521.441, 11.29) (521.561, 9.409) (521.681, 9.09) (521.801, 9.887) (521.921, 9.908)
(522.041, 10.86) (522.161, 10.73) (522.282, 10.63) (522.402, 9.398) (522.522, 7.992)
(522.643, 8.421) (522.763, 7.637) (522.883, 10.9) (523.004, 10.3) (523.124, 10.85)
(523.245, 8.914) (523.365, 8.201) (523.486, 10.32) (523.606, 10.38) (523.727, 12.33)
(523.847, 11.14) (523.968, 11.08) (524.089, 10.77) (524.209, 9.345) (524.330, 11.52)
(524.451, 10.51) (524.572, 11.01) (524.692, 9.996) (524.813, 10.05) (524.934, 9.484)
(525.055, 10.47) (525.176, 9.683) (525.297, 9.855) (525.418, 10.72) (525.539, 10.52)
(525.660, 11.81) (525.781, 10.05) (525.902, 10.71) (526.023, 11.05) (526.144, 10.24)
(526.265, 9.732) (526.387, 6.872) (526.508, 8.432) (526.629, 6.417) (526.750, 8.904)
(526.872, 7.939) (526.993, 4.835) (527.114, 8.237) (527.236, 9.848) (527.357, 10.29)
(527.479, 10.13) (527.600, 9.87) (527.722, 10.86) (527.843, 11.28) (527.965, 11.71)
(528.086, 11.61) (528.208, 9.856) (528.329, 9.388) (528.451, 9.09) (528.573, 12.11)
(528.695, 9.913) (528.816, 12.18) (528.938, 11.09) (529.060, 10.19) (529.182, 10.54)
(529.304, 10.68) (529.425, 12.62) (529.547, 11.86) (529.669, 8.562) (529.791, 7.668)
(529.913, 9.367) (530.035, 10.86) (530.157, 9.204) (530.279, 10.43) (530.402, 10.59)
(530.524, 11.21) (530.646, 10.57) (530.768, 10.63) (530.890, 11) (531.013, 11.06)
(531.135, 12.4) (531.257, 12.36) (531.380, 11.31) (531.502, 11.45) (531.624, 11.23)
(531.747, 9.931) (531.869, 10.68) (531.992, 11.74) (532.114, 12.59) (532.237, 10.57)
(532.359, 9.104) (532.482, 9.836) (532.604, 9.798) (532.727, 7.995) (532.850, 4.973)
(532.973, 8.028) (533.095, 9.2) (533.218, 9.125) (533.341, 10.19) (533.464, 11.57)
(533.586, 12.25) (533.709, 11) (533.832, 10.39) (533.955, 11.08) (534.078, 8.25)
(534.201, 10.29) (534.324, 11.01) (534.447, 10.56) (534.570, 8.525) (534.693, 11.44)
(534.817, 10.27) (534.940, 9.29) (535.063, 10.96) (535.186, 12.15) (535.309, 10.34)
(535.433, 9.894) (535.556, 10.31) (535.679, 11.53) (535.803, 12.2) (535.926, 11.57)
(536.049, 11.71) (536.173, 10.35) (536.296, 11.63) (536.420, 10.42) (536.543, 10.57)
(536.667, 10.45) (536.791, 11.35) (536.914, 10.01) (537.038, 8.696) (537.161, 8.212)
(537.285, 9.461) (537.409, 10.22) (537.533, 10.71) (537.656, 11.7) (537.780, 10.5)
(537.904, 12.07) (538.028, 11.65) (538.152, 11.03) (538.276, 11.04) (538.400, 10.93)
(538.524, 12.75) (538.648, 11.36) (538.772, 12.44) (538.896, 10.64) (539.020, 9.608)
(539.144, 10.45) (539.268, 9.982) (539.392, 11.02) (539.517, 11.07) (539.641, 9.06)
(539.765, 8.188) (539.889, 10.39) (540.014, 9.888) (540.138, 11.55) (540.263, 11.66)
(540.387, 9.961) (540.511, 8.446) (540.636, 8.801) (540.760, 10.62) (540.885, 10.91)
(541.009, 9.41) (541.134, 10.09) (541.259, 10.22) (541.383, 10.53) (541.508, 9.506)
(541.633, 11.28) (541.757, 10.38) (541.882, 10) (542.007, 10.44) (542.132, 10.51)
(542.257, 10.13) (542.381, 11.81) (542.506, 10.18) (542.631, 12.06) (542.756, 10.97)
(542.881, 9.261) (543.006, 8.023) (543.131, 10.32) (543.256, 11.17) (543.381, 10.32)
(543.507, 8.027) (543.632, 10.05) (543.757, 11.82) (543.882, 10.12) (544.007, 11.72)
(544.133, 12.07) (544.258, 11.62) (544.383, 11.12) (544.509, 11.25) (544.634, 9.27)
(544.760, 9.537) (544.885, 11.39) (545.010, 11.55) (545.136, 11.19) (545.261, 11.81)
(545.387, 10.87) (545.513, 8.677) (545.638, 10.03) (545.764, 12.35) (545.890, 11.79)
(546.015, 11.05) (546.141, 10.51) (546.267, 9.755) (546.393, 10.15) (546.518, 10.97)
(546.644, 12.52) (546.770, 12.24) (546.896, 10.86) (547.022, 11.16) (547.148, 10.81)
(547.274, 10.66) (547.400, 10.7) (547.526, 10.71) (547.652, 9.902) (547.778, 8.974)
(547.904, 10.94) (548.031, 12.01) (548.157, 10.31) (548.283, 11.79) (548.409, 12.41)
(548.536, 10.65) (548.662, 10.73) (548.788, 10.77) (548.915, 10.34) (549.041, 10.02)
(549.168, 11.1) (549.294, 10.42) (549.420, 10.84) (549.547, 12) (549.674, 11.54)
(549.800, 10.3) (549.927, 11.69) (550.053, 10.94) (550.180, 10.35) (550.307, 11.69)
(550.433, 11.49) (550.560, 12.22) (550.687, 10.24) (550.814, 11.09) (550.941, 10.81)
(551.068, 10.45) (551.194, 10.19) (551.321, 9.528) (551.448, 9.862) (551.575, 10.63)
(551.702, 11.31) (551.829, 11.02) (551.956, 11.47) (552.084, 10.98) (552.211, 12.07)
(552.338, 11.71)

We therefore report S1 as -0.20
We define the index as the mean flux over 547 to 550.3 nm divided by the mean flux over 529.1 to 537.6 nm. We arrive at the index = 1.04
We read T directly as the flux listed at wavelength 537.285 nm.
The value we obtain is 9.461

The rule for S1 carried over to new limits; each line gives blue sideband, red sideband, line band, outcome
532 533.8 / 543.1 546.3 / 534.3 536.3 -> -0.08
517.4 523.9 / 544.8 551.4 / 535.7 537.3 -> -0.08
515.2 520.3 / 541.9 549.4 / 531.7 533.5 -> -0.07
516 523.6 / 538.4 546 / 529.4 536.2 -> -0.11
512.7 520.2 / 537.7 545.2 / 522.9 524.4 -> -0.25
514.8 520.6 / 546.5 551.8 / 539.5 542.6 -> -0.03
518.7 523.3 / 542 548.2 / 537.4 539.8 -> -0.07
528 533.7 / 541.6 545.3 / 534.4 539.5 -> -0.02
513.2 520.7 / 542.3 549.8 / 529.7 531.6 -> -0.19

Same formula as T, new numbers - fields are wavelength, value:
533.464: 11.57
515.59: 7.666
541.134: 10.09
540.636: 8.801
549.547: 12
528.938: 11.09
